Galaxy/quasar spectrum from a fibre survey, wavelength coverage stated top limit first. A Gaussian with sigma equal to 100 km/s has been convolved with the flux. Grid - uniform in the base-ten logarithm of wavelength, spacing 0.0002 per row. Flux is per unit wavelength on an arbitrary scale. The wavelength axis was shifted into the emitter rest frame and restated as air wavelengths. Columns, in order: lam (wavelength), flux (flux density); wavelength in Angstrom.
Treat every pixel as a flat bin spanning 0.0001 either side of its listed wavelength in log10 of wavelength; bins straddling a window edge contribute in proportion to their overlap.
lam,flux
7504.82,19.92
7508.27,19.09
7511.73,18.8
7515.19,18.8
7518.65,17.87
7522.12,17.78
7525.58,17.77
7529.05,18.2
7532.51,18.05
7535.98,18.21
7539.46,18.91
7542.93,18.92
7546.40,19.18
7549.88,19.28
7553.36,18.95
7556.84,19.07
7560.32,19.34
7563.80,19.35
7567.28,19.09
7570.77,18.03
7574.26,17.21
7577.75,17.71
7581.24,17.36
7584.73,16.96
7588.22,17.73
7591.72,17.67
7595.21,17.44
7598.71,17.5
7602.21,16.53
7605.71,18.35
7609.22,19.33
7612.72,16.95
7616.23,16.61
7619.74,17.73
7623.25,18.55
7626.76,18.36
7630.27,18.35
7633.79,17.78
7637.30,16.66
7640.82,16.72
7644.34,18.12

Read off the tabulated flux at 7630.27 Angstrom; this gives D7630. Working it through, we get 18.35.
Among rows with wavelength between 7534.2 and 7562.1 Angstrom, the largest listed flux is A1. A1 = 19.34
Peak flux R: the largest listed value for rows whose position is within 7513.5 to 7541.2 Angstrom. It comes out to 18.91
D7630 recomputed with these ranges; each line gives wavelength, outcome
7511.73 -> 18.8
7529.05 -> 18.2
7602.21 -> 16.53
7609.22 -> 19.33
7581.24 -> 17.36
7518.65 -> 17.87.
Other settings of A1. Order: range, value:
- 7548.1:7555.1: 19.28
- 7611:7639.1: 18.55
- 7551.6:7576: 19.35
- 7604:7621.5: 19.33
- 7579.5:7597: 17.73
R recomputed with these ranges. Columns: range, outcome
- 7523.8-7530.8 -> 18.2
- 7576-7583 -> 17.71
